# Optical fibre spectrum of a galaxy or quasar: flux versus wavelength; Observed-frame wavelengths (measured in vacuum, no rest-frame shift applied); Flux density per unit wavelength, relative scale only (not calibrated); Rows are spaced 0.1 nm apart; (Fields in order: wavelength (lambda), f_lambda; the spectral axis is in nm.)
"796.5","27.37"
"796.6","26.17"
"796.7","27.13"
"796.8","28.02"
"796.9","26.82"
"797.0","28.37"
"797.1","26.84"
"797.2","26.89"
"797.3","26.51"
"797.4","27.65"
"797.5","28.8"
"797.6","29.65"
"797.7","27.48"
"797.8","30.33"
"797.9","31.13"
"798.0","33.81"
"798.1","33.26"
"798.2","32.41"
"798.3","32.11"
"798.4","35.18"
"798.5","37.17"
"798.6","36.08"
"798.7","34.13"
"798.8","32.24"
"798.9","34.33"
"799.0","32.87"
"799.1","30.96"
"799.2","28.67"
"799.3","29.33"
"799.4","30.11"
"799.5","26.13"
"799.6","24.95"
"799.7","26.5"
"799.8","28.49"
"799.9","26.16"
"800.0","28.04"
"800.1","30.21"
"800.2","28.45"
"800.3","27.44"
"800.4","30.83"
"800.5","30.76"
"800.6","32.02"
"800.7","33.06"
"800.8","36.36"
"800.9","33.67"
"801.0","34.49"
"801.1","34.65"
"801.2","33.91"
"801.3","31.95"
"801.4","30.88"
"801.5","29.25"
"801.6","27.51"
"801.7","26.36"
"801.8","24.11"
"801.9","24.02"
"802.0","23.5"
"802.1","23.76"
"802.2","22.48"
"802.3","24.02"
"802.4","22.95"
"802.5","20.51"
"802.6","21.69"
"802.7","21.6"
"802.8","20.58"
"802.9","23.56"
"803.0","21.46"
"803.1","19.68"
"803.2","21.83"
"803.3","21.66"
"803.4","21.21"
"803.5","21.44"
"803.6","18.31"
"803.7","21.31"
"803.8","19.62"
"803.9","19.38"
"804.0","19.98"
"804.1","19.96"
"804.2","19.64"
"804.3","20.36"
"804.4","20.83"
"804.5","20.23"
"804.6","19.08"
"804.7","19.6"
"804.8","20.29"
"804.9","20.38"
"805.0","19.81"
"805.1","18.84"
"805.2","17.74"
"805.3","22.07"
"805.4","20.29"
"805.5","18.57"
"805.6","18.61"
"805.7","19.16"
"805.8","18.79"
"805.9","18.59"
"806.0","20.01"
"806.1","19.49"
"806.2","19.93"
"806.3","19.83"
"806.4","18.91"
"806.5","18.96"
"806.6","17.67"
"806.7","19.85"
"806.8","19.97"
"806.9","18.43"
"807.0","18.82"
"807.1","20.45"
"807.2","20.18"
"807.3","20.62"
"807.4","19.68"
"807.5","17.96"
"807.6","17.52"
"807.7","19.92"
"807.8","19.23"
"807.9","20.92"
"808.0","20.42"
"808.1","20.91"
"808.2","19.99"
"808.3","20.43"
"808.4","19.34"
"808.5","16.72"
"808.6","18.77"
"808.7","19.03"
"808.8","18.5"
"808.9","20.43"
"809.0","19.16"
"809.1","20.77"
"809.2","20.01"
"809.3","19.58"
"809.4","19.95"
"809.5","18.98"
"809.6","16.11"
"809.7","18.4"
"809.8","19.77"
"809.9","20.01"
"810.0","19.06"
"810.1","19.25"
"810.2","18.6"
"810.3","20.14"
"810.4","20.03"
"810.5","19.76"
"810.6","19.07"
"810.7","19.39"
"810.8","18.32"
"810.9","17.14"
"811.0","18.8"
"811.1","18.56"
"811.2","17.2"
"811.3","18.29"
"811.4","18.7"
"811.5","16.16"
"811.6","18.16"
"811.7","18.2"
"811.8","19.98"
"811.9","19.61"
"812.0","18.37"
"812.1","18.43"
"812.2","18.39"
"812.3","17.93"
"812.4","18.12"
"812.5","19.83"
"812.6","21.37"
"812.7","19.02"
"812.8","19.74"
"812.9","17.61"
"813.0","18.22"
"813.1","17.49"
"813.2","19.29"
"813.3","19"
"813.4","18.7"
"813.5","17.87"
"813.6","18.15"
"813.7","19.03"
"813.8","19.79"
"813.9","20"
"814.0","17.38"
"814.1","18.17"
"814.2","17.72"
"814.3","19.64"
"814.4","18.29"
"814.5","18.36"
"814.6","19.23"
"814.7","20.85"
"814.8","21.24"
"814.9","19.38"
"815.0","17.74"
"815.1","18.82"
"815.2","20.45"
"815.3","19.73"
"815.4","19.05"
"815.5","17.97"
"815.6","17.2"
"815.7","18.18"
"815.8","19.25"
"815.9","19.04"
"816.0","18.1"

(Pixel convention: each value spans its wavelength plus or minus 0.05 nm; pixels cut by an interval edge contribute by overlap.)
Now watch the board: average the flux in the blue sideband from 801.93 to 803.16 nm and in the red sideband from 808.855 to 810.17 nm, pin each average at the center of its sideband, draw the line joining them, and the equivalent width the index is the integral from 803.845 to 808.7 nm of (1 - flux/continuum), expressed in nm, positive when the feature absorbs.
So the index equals 0.26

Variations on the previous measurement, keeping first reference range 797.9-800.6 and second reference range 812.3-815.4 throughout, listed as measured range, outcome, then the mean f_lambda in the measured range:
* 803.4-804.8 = 0.36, 20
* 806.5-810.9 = 0.72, 19.3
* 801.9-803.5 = 0.34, 22.1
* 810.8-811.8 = 0.14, 18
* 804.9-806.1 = 0.30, 19.4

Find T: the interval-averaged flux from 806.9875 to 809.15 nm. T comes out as 19.5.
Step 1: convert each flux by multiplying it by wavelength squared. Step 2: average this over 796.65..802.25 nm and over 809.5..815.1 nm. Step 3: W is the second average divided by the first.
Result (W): 0.7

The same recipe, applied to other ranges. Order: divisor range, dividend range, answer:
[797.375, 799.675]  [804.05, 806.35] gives 0.64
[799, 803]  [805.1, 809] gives 0.71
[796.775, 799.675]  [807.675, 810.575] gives 0.66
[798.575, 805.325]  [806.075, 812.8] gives 0.76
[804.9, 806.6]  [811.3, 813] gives 0.98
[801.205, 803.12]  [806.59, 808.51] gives 0.81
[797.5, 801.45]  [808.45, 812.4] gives 0.62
